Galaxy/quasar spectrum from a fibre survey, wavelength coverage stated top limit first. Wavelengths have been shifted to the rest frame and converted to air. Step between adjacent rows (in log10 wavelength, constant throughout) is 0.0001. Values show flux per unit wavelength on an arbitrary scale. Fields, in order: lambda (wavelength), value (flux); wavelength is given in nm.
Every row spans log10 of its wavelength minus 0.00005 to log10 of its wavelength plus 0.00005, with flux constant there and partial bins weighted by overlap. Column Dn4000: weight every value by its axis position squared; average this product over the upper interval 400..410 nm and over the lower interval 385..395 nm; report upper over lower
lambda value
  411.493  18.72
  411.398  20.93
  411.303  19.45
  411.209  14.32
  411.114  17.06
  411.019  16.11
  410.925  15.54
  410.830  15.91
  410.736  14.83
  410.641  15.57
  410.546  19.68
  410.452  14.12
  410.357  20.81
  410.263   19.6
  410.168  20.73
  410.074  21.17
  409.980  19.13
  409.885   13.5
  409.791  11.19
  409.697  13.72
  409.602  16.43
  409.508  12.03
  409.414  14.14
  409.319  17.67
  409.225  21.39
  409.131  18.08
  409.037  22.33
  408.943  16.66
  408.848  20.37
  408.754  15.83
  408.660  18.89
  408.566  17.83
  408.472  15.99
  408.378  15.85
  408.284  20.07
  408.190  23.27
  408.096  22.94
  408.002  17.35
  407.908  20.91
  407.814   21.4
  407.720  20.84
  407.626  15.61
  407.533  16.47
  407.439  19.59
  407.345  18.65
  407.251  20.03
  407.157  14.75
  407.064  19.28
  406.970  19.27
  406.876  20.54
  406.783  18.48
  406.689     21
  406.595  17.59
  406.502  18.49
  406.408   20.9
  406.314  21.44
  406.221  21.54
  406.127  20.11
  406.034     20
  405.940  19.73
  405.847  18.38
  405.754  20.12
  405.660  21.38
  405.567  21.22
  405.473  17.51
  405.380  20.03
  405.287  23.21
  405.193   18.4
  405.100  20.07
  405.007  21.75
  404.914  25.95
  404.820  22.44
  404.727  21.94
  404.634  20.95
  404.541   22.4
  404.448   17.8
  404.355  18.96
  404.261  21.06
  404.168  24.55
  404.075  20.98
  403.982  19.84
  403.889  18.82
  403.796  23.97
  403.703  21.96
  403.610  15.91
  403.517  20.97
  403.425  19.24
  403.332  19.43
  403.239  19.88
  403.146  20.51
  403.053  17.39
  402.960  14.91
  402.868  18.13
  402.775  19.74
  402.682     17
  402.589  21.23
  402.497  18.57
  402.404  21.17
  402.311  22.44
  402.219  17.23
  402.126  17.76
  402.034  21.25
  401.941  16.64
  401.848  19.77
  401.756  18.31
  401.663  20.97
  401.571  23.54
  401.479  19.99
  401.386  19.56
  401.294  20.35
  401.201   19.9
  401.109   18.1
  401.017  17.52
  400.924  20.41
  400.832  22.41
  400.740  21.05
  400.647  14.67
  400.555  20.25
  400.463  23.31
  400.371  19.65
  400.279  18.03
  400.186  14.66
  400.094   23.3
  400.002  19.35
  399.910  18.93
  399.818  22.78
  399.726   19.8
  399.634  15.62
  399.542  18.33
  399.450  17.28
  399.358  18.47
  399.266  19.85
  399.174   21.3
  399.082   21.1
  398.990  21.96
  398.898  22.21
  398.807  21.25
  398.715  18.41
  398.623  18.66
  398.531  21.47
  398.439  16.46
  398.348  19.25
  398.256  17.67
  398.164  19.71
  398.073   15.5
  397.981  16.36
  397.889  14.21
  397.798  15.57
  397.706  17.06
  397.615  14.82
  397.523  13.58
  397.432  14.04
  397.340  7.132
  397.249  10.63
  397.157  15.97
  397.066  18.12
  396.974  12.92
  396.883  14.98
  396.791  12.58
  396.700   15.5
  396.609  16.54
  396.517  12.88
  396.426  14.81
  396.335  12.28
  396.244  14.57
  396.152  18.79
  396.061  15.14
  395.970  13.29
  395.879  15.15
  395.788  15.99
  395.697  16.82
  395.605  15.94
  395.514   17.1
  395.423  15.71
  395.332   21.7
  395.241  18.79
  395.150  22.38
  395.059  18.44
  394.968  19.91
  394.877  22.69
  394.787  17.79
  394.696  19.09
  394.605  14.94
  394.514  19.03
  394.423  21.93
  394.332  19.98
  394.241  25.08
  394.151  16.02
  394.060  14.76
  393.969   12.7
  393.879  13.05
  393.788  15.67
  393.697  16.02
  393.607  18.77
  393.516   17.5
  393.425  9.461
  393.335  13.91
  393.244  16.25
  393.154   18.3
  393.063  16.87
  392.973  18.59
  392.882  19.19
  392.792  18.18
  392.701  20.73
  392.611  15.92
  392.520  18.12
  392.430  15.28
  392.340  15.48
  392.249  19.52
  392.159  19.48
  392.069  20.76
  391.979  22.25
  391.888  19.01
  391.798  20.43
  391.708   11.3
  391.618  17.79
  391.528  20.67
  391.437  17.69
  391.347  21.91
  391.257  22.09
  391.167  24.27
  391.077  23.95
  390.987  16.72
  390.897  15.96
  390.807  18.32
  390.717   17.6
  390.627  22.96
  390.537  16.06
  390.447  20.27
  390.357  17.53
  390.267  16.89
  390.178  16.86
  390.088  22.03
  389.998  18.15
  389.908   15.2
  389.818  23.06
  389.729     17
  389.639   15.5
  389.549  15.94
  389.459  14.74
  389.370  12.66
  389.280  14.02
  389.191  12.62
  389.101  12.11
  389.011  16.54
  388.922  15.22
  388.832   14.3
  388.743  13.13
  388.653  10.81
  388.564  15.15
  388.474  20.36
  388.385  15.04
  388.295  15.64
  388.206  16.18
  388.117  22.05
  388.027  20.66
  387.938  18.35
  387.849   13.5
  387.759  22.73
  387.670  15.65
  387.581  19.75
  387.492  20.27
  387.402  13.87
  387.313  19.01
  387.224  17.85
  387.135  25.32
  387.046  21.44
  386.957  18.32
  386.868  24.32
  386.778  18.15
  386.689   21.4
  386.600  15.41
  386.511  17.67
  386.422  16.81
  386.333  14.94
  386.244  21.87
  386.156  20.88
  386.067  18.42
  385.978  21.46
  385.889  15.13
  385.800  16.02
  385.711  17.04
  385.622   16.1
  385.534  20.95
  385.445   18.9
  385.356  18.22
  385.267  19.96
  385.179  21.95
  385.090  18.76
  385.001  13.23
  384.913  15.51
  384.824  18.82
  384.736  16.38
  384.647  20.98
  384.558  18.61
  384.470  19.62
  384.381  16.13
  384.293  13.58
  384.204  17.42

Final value 1.2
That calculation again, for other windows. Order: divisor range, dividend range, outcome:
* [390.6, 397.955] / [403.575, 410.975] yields 1.19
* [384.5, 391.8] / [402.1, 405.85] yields 1.22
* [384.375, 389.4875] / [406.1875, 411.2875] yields 1.15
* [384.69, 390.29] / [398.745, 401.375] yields 1.20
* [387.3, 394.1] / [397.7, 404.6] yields 1.18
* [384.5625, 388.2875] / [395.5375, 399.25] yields 0.93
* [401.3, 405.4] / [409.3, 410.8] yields 0.85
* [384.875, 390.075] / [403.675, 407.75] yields 1.26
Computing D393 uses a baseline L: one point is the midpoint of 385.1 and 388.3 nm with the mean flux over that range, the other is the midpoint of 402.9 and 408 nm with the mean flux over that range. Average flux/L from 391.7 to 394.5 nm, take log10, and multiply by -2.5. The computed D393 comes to 0.10 mag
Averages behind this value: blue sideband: 18.8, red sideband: 19.9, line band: 17.5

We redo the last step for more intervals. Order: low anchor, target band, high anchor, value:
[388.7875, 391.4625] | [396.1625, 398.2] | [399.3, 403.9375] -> 0.271 mag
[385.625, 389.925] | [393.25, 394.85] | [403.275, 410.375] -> 0.072 mag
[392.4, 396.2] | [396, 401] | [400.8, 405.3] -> 0.078 mag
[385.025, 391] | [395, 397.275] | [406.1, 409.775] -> 0.136 mag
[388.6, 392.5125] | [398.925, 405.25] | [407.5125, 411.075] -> -0.129 mag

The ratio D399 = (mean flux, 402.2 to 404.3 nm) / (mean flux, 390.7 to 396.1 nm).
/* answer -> 1.10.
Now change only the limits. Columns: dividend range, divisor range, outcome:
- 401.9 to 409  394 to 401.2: 1.11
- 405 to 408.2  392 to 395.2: 1.11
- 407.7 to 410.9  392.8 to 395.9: 1.02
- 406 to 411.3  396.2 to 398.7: 1.18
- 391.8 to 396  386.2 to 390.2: 1.02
